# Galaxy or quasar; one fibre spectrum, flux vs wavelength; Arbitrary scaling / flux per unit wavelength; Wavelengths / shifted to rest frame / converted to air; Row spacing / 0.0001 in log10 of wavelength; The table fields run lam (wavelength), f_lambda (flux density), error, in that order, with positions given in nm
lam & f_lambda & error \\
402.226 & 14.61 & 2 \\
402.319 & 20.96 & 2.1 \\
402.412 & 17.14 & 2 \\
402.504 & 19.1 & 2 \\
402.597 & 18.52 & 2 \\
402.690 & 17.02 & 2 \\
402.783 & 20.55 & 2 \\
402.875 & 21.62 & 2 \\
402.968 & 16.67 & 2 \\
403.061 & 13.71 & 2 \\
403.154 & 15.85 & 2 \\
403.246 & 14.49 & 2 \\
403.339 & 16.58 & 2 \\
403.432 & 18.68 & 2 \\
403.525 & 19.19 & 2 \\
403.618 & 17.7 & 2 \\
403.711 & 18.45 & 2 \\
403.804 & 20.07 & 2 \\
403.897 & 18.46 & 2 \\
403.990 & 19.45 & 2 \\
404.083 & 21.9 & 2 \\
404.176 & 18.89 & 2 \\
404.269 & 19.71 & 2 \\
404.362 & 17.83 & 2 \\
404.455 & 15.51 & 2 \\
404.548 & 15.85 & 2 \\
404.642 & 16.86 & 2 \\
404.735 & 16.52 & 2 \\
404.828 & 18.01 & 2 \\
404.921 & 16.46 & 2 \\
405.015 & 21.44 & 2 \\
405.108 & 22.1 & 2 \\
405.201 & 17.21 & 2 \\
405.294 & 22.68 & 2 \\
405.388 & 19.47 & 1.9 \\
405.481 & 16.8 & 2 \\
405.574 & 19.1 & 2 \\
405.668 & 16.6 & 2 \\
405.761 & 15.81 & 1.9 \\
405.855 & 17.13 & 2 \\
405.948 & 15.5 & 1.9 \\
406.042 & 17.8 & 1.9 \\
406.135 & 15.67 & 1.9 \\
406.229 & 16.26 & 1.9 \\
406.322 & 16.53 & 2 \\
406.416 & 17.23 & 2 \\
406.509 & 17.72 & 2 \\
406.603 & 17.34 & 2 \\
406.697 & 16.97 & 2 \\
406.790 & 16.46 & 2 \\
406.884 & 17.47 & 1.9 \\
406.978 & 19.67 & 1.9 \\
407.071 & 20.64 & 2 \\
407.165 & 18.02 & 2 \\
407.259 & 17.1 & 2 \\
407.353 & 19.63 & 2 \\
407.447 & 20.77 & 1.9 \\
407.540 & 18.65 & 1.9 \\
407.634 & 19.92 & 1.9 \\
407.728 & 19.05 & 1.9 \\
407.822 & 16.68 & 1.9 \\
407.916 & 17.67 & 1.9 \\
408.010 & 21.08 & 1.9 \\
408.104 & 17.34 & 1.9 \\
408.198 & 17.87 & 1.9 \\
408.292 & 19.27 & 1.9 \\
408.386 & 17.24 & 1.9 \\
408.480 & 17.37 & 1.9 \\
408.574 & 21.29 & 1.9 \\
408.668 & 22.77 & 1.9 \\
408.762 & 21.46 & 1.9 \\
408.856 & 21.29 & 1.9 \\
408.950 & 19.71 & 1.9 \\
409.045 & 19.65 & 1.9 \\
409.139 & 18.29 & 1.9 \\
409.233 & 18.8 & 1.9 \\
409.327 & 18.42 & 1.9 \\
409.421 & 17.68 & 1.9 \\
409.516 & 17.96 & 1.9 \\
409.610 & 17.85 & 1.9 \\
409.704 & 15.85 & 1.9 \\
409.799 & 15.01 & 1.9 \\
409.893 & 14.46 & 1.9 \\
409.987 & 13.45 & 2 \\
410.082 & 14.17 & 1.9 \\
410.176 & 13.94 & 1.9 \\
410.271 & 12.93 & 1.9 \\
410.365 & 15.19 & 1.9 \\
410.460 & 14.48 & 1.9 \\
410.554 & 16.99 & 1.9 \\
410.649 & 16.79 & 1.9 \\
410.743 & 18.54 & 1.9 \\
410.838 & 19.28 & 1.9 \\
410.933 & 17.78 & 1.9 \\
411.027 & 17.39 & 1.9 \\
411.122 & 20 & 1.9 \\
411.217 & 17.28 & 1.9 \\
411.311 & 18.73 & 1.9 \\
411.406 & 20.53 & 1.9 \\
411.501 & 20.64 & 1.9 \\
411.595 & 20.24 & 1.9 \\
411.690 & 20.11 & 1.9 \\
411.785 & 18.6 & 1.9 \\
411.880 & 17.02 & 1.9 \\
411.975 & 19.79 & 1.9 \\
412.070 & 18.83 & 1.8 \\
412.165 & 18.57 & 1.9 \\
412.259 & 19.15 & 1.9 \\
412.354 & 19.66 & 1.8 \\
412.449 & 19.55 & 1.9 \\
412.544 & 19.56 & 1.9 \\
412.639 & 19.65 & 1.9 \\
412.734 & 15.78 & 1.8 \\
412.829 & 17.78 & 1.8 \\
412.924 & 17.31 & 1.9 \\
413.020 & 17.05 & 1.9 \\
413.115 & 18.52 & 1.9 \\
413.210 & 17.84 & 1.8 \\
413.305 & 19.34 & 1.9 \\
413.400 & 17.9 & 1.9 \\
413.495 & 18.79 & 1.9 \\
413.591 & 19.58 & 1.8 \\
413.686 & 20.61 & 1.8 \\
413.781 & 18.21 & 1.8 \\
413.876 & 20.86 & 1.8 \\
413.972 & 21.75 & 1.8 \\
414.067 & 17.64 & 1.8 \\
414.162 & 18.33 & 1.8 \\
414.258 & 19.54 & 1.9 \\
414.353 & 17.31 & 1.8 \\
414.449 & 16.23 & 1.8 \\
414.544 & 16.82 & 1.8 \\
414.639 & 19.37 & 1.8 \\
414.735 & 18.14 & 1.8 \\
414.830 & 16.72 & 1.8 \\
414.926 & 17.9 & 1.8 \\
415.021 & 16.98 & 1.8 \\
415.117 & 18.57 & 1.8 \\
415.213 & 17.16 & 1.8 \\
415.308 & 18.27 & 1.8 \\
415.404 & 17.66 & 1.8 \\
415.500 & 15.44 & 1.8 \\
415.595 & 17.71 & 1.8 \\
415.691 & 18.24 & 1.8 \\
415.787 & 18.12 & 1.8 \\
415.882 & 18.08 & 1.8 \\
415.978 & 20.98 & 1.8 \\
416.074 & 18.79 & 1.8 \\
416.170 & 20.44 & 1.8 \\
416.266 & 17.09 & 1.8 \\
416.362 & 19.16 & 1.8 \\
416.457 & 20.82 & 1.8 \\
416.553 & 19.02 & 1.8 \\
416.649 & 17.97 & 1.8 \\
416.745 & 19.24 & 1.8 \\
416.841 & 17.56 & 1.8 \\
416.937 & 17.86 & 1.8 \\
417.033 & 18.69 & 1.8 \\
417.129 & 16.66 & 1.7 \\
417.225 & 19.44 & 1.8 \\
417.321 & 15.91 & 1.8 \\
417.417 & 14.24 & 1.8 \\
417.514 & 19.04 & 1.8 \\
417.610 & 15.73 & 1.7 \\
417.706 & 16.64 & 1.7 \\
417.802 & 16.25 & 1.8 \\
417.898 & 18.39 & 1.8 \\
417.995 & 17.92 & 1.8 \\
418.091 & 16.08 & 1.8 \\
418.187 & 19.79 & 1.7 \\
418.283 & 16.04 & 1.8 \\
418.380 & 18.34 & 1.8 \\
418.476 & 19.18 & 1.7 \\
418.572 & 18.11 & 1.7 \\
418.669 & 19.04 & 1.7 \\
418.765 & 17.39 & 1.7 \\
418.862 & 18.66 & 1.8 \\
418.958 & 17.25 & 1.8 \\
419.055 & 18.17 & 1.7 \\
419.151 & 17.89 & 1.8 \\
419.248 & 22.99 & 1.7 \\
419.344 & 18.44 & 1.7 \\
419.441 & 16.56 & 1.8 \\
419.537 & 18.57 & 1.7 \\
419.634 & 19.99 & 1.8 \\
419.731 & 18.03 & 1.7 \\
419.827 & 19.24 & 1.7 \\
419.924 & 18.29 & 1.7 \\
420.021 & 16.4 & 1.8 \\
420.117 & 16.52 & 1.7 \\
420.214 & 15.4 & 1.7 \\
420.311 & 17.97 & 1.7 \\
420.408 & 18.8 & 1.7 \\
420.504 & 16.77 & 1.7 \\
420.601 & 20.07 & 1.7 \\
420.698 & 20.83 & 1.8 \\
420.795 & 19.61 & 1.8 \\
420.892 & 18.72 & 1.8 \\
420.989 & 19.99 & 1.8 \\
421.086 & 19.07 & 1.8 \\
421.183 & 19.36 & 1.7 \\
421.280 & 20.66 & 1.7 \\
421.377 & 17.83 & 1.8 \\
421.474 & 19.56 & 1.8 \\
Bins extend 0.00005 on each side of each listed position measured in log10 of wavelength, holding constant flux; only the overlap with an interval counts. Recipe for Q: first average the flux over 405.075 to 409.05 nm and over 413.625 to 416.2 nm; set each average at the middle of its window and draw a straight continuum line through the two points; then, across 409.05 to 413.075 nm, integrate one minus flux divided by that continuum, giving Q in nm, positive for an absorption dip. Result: 0.16 nm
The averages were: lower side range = 18.5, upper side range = 18.4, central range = 17.7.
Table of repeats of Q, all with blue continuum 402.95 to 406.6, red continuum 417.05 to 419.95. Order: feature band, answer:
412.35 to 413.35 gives -0.02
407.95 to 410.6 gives 0.04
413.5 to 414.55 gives -0.06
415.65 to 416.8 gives -0.07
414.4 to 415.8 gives 0.03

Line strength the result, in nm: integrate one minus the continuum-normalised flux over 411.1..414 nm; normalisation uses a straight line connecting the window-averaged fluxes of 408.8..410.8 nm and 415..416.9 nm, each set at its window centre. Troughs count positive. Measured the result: -0.25 nm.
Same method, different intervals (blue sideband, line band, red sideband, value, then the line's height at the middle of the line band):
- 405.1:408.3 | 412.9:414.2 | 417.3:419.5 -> -0.07 nm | 17.9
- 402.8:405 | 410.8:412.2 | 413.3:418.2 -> -0.07 nm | 18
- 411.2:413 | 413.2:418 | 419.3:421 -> 0.12 nm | 18.6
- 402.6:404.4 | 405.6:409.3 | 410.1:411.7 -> -0.10 nm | 17.9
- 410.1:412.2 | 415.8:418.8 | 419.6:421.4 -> 0.05 nm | 18.3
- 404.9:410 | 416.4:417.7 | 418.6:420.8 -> 0.04 nm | 18.3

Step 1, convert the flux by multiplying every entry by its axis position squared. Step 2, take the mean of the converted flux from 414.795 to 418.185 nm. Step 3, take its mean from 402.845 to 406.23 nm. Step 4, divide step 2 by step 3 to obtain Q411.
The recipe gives 1.06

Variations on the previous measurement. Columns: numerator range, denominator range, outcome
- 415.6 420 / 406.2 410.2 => 1.06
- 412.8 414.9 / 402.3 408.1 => 1.06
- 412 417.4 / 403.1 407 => 1.08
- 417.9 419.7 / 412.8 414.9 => 1.02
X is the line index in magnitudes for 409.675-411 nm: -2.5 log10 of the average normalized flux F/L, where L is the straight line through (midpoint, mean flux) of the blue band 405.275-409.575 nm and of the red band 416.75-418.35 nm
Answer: 0.157 mag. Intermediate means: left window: 18.4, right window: 17.3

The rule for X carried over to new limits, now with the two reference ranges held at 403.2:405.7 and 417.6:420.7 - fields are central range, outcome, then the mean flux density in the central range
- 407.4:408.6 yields -0.026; 18.7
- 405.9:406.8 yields 0.097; 16.8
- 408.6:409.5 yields -0.084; 19.8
